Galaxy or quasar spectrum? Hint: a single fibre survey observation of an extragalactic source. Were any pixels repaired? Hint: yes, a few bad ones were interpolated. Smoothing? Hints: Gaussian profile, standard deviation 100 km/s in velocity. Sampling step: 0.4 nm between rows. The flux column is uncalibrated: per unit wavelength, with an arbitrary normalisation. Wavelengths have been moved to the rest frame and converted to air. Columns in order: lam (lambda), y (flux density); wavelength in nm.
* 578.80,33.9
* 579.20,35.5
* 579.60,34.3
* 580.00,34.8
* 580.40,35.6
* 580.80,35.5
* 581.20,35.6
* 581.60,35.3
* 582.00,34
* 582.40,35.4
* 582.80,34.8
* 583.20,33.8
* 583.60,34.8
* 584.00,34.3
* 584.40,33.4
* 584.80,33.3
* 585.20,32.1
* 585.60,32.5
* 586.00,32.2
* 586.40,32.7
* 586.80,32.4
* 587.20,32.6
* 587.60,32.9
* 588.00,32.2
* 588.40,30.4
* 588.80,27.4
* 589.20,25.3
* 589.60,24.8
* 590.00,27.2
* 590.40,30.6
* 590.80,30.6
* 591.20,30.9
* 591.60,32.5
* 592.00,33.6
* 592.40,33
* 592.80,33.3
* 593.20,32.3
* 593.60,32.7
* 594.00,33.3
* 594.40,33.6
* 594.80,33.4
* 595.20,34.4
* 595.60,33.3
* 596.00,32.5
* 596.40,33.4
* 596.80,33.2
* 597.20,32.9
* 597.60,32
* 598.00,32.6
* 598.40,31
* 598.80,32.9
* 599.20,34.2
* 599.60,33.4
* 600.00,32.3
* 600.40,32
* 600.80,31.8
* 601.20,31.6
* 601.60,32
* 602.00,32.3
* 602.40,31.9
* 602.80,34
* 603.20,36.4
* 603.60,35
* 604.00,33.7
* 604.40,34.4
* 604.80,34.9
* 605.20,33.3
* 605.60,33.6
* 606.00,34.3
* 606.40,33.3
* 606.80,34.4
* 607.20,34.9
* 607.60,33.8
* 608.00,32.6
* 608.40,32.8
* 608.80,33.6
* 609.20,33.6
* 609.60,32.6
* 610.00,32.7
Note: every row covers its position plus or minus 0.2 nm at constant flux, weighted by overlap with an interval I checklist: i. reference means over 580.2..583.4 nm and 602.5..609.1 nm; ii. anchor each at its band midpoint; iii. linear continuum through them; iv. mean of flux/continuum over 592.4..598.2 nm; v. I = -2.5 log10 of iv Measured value 0.04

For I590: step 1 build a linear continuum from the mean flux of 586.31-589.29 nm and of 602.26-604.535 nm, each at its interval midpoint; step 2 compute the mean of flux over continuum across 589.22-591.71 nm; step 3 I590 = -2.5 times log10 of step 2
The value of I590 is 0.09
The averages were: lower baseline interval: 30.9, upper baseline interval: 34.3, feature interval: 29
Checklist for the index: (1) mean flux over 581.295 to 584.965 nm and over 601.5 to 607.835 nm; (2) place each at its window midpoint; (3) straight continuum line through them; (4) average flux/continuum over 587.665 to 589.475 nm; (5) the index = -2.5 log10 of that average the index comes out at 0.18 mag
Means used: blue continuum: 34.4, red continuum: 33.9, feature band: 29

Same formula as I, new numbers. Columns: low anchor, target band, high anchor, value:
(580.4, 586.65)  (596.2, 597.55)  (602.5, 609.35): 0.03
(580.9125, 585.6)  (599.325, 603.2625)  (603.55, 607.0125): 0.05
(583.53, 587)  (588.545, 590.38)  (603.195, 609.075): 0.24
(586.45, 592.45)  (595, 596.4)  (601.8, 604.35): -0.05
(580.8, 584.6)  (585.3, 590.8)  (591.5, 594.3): 0.12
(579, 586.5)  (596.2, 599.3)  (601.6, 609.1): 0.04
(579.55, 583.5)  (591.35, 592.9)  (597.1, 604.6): 0.03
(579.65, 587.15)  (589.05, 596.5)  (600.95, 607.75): 0.07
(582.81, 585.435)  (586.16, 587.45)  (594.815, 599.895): 0.03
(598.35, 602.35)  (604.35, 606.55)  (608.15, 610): -0.04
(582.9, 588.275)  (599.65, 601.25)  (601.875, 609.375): 0.05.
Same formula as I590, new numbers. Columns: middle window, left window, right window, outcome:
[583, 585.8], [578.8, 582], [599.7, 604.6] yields 0.040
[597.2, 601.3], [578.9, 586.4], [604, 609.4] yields 0.050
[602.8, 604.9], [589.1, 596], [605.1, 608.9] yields -0.051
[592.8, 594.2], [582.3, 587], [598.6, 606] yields 0.018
